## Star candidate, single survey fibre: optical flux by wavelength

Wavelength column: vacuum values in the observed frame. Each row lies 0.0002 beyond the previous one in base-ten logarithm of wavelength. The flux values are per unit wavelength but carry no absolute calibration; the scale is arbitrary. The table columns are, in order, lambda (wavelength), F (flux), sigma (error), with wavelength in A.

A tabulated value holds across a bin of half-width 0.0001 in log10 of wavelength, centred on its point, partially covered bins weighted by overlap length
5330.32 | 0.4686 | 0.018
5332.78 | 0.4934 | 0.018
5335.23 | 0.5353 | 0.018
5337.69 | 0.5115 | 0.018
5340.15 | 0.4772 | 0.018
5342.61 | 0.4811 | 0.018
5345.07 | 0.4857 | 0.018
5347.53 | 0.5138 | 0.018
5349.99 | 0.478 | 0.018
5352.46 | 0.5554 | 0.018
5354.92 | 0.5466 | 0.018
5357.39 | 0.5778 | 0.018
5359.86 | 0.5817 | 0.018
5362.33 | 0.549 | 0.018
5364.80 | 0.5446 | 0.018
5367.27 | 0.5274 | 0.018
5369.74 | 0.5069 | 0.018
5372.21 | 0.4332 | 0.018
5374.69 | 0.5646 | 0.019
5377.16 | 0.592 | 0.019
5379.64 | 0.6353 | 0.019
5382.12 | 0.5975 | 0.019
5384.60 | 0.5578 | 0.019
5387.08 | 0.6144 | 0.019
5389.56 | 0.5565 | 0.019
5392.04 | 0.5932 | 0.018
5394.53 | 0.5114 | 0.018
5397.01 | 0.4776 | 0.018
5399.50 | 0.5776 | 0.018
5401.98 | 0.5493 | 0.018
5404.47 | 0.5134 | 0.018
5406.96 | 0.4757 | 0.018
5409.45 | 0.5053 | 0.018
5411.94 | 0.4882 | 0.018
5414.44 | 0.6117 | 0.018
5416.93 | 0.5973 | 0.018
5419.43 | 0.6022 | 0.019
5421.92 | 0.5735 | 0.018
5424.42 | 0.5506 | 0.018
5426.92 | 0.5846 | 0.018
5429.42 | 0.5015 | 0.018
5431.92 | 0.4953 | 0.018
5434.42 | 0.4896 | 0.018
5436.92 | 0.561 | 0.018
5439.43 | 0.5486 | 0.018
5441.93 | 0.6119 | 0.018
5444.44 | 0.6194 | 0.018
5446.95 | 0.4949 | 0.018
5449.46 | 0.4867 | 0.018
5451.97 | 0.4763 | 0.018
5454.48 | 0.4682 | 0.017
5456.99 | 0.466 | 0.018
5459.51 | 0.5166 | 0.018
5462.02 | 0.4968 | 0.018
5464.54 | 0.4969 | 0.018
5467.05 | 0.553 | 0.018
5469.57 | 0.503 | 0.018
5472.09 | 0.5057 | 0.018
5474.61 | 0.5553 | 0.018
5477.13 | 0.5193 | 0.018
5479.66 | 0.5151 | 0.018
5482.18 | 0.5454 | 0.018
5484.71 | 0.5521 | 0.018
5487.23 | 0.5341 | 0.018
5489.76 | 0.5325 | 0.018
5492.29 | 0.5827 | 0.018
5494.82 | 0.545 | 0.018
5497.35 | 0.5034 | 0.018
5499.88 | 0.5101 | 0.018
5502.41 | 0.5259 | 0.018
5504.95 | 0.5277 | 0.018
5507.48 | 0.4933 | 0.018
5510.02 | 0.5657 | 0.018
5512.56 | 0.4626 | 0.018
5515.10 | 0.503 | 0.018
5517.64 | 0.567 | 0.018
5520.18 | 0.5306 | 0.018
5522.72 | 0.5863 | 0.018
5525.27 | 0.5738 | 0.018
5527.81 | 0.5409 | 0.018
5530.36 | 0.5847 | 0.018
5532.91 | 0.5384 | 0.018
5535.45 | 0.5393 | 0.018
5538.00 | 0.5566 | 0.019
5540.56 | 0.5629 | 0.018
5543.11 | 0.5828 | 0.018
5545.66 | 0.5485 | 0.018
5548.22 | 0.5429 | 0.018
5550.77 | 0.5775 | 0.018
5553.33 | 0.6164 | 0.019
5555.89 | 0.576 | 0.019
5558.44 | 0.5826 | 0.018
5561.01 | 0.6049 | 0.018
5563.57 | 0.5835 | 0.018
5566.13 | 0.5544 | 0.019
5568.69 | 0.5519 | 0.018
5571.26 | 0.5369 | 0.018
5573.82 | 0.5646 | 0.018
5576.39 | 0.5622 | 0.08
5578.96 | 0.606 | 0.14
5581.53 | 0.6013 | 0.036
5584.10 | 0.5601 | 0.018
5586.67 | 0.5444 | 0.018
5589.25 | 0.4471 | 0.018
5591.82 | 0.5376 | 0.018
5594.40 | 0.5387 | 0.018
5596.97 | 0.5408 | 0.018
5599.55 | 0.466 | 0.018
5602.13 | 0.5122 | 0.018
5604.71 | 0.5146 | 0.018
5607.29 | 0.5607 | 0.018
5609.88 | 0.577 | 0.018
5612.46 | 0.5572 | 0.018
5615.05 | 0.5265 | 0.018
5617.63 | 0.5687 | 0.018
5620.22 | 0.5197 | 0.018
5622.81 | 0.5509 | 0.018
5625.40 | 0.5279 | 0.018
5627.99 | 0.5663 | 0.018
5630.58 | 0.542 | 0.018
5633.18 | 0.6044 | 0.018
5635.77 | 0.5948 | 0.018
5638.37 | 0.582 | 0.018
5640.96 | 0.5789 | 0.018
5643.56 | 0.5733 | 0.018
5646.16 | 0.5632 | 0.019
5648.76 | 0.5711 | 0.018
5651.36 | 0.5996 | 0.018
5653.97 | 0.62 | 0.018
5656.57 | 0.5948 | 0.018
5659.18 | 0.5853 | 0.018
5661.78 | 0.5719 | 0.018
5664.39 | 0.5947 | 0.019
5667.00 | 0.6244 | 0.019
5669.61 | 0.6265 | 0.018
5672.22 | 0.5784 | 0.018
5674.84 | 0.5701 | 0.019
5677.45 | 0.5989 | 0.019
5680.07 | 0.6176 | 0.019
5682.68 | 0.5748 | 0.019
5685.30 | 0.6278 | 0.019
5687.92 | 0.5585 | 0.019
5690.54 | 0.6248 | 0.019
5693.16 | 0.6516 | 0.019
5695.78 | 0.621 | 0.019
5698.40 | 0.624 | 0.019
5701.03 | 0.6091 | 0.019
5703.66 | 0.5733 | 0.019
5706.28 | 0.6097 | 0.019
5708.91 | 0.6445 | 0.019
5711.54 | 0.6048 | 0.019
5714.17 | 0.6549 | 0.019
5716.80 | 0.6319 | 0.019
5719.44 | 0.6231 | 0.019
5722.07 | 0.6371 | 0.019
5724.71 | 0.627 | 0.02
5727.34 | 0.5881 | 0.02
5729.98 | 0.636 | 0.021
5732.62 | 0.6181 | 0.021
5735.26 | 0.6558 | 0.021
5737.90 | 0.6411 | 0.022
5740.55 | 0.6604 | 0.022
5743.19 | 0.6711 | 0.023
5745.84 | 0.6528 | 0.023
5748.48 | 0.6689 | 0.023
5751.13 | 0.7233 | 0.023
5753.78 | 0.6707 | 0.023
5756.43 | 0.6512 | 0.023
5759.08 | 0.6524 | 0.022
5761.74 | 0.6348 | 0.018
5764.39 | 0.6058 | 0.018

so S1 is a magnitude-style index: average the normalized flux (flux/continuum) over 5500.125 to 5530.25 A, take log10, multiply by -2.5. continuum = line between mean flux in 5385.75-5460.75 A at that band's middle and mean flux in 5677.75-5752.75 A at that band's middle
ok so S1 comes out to 0.06 mag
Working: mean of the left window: 0.537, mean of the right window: 0.63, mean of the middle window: 0.535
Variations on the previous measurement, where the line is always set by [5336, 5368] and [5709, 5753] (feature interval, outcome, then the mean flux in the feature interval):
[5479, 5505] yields 0.068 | 0.535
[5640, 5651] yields 0.079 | 0.574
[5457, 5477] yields 0.094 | 0.515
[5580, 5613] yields 0.127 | 0.535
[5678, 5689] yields 0.059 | 0.596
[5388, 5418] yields 0.006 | 0.539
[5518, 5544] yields 0.042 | 0.56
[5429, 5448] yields 0.020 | 0.543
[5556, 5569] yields 0.025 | 0.578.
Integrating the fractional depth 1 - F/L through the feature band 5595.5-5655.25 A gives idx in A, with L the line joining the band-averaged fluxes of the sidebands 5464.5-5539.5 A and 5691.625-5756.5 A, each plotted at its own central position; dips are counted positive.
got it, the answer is 3.6 A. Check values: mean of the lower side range 0.536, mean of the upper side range 0.638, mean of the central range 0.557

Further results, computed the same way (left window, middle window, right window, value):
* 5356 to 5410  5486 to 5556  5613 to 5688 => 2.24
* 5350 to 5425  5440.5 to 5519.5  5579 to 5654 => 4.01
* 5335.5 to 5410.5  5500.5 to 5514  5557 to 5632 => 0.72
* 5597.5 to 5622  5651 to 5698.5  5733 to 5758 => -0.53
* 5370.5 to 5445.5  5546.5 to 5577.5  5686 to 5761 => 1.15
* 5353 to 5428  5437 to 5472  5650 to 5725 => 2.84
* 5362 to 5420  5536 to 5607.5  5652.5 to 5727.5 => 3.77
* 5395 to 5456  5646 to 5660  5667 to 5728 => 0.20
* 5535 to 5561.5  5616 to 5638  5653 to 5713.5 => 1.17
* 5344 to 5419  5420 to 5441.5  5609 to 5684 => 0.31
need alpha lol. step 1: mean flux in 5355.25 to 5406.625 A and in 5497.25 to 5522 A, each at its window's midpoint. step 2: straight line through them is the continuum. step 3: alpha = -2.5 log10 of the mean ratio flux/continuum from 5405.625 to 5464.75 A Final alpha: 0.02 mag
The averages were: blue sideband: 0.552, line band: 0.53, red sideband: 0.521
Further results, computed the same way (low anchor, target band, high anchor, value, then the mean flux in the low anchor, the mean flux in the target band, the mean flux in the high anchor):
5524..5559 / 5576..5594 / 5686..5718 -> 0.06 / 0.566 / 0.55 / 0.618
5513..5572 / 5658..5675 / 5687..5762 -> 0.03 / 0.562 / 0.595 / 0.636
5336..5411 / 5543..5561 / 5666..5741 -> 0.01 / 0.536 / 0.577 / 0.617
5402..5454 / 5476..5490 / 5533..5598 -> 0.03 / 0.539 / 0.533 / 0.561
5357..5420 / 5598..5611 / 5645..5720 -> 0.13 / 0.551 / 0.525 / 0.605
